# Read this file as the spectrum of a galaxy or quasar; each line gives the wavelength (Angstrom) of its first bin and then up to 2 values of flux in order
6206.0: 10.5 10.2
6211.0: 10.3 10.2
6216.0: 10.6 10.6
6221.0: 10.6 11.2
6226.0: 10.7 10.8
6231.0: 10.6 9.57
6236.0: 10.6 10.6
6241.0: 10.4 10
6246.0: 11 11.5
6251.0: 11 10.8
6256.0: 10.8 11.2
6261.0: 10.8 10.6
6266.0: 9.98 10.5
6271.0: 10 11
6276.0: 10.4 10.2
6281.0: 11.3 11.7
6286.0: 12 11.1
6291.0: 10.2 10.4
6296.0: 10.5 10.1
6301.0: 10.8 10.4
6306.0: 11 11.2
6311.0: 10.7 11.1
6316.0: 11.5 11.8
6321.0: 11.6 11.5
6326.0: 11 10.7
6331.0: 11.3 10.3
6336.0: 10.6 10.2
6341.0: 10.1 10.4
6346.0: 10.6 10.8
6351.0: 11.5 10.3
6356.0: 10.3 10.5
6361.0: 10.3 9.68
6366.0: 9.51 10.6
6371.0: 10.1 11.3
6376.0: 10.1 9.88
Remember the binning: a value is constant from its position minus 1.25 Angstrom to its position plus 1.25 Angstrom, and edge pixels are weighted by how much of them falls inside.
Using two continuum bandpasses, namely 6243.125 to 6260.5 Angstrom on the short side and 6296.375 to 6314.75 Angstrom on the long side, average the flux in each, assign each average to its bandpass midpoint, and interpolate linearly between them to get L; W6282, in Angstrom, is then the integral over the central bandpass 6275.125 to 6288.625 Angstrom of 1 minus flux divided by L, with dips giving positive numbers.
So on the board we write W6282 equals -0.38 Angstrom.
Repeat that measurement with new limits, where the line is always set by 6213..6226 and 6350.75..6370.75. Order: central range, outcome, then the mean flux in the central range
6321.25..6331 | -0.7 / 11.2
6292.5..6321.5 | -1.4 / 10.9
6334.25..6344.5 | 0.0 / 10.3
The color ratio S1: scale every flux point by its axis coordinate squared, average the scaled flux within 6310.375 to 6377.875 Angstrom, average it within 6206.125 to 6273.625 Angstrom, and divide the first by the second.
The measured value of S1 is 1.04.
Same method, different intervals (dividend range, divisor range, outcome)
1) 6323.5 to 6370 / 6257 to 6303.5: 1.00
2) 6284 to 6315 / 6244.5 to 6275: 1.02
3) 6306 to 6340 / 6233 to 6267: 1.06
